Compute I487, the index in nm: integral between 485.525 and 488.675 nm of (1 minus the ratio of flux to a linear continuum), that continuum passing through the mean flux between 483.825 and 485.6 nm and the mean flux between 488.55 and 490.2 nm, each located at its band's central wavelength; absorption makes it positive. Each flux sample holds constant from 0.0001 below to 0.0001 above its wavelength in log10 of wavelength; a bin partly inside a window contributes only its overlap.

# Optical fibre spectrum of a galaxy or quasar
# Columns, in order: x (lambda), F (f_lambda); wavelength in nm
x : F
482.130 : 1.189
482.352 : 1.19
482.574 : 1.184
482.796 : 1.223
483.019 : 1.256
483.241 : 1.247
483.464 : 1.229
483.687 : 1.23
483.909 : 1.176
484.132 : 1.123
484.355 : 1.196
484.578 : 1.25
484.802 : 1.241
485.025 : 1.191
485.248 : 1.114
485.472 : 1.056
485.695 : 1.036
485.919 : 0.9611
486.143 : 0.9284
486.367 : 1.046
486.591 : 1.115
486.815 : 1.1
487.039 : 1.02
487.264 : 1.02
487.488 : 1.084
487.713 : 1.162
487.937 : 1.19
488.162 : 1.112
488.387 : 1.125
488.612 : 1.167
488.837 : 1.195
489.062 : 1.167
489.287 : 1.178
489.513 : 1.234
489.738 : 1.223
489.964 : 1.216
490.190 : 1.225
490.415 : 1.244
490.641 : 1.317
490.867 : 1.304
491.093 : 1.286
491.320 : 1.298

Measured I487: 0.29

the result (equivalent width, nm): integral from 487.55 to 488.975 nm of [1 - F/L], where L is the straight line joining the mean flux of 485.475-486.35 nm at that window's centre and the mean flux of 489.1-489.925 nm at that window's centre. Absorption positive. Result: -0.029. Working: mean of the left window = 0.993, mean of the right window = 1.21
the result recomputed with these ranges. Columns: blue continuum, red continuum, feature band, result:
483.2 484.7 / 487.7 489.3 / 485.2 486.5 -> 0.18 nm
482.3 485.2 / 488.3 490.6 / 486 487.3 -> 0.18 nm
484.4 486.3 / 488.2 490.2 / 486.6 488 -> 0.06 nm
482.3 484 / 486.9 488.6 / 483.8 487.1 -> 0.17 nm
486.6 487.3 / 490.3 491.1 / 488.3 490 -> 0.01 nm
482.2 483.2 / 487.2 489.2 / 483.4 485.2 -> -0.01 nm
